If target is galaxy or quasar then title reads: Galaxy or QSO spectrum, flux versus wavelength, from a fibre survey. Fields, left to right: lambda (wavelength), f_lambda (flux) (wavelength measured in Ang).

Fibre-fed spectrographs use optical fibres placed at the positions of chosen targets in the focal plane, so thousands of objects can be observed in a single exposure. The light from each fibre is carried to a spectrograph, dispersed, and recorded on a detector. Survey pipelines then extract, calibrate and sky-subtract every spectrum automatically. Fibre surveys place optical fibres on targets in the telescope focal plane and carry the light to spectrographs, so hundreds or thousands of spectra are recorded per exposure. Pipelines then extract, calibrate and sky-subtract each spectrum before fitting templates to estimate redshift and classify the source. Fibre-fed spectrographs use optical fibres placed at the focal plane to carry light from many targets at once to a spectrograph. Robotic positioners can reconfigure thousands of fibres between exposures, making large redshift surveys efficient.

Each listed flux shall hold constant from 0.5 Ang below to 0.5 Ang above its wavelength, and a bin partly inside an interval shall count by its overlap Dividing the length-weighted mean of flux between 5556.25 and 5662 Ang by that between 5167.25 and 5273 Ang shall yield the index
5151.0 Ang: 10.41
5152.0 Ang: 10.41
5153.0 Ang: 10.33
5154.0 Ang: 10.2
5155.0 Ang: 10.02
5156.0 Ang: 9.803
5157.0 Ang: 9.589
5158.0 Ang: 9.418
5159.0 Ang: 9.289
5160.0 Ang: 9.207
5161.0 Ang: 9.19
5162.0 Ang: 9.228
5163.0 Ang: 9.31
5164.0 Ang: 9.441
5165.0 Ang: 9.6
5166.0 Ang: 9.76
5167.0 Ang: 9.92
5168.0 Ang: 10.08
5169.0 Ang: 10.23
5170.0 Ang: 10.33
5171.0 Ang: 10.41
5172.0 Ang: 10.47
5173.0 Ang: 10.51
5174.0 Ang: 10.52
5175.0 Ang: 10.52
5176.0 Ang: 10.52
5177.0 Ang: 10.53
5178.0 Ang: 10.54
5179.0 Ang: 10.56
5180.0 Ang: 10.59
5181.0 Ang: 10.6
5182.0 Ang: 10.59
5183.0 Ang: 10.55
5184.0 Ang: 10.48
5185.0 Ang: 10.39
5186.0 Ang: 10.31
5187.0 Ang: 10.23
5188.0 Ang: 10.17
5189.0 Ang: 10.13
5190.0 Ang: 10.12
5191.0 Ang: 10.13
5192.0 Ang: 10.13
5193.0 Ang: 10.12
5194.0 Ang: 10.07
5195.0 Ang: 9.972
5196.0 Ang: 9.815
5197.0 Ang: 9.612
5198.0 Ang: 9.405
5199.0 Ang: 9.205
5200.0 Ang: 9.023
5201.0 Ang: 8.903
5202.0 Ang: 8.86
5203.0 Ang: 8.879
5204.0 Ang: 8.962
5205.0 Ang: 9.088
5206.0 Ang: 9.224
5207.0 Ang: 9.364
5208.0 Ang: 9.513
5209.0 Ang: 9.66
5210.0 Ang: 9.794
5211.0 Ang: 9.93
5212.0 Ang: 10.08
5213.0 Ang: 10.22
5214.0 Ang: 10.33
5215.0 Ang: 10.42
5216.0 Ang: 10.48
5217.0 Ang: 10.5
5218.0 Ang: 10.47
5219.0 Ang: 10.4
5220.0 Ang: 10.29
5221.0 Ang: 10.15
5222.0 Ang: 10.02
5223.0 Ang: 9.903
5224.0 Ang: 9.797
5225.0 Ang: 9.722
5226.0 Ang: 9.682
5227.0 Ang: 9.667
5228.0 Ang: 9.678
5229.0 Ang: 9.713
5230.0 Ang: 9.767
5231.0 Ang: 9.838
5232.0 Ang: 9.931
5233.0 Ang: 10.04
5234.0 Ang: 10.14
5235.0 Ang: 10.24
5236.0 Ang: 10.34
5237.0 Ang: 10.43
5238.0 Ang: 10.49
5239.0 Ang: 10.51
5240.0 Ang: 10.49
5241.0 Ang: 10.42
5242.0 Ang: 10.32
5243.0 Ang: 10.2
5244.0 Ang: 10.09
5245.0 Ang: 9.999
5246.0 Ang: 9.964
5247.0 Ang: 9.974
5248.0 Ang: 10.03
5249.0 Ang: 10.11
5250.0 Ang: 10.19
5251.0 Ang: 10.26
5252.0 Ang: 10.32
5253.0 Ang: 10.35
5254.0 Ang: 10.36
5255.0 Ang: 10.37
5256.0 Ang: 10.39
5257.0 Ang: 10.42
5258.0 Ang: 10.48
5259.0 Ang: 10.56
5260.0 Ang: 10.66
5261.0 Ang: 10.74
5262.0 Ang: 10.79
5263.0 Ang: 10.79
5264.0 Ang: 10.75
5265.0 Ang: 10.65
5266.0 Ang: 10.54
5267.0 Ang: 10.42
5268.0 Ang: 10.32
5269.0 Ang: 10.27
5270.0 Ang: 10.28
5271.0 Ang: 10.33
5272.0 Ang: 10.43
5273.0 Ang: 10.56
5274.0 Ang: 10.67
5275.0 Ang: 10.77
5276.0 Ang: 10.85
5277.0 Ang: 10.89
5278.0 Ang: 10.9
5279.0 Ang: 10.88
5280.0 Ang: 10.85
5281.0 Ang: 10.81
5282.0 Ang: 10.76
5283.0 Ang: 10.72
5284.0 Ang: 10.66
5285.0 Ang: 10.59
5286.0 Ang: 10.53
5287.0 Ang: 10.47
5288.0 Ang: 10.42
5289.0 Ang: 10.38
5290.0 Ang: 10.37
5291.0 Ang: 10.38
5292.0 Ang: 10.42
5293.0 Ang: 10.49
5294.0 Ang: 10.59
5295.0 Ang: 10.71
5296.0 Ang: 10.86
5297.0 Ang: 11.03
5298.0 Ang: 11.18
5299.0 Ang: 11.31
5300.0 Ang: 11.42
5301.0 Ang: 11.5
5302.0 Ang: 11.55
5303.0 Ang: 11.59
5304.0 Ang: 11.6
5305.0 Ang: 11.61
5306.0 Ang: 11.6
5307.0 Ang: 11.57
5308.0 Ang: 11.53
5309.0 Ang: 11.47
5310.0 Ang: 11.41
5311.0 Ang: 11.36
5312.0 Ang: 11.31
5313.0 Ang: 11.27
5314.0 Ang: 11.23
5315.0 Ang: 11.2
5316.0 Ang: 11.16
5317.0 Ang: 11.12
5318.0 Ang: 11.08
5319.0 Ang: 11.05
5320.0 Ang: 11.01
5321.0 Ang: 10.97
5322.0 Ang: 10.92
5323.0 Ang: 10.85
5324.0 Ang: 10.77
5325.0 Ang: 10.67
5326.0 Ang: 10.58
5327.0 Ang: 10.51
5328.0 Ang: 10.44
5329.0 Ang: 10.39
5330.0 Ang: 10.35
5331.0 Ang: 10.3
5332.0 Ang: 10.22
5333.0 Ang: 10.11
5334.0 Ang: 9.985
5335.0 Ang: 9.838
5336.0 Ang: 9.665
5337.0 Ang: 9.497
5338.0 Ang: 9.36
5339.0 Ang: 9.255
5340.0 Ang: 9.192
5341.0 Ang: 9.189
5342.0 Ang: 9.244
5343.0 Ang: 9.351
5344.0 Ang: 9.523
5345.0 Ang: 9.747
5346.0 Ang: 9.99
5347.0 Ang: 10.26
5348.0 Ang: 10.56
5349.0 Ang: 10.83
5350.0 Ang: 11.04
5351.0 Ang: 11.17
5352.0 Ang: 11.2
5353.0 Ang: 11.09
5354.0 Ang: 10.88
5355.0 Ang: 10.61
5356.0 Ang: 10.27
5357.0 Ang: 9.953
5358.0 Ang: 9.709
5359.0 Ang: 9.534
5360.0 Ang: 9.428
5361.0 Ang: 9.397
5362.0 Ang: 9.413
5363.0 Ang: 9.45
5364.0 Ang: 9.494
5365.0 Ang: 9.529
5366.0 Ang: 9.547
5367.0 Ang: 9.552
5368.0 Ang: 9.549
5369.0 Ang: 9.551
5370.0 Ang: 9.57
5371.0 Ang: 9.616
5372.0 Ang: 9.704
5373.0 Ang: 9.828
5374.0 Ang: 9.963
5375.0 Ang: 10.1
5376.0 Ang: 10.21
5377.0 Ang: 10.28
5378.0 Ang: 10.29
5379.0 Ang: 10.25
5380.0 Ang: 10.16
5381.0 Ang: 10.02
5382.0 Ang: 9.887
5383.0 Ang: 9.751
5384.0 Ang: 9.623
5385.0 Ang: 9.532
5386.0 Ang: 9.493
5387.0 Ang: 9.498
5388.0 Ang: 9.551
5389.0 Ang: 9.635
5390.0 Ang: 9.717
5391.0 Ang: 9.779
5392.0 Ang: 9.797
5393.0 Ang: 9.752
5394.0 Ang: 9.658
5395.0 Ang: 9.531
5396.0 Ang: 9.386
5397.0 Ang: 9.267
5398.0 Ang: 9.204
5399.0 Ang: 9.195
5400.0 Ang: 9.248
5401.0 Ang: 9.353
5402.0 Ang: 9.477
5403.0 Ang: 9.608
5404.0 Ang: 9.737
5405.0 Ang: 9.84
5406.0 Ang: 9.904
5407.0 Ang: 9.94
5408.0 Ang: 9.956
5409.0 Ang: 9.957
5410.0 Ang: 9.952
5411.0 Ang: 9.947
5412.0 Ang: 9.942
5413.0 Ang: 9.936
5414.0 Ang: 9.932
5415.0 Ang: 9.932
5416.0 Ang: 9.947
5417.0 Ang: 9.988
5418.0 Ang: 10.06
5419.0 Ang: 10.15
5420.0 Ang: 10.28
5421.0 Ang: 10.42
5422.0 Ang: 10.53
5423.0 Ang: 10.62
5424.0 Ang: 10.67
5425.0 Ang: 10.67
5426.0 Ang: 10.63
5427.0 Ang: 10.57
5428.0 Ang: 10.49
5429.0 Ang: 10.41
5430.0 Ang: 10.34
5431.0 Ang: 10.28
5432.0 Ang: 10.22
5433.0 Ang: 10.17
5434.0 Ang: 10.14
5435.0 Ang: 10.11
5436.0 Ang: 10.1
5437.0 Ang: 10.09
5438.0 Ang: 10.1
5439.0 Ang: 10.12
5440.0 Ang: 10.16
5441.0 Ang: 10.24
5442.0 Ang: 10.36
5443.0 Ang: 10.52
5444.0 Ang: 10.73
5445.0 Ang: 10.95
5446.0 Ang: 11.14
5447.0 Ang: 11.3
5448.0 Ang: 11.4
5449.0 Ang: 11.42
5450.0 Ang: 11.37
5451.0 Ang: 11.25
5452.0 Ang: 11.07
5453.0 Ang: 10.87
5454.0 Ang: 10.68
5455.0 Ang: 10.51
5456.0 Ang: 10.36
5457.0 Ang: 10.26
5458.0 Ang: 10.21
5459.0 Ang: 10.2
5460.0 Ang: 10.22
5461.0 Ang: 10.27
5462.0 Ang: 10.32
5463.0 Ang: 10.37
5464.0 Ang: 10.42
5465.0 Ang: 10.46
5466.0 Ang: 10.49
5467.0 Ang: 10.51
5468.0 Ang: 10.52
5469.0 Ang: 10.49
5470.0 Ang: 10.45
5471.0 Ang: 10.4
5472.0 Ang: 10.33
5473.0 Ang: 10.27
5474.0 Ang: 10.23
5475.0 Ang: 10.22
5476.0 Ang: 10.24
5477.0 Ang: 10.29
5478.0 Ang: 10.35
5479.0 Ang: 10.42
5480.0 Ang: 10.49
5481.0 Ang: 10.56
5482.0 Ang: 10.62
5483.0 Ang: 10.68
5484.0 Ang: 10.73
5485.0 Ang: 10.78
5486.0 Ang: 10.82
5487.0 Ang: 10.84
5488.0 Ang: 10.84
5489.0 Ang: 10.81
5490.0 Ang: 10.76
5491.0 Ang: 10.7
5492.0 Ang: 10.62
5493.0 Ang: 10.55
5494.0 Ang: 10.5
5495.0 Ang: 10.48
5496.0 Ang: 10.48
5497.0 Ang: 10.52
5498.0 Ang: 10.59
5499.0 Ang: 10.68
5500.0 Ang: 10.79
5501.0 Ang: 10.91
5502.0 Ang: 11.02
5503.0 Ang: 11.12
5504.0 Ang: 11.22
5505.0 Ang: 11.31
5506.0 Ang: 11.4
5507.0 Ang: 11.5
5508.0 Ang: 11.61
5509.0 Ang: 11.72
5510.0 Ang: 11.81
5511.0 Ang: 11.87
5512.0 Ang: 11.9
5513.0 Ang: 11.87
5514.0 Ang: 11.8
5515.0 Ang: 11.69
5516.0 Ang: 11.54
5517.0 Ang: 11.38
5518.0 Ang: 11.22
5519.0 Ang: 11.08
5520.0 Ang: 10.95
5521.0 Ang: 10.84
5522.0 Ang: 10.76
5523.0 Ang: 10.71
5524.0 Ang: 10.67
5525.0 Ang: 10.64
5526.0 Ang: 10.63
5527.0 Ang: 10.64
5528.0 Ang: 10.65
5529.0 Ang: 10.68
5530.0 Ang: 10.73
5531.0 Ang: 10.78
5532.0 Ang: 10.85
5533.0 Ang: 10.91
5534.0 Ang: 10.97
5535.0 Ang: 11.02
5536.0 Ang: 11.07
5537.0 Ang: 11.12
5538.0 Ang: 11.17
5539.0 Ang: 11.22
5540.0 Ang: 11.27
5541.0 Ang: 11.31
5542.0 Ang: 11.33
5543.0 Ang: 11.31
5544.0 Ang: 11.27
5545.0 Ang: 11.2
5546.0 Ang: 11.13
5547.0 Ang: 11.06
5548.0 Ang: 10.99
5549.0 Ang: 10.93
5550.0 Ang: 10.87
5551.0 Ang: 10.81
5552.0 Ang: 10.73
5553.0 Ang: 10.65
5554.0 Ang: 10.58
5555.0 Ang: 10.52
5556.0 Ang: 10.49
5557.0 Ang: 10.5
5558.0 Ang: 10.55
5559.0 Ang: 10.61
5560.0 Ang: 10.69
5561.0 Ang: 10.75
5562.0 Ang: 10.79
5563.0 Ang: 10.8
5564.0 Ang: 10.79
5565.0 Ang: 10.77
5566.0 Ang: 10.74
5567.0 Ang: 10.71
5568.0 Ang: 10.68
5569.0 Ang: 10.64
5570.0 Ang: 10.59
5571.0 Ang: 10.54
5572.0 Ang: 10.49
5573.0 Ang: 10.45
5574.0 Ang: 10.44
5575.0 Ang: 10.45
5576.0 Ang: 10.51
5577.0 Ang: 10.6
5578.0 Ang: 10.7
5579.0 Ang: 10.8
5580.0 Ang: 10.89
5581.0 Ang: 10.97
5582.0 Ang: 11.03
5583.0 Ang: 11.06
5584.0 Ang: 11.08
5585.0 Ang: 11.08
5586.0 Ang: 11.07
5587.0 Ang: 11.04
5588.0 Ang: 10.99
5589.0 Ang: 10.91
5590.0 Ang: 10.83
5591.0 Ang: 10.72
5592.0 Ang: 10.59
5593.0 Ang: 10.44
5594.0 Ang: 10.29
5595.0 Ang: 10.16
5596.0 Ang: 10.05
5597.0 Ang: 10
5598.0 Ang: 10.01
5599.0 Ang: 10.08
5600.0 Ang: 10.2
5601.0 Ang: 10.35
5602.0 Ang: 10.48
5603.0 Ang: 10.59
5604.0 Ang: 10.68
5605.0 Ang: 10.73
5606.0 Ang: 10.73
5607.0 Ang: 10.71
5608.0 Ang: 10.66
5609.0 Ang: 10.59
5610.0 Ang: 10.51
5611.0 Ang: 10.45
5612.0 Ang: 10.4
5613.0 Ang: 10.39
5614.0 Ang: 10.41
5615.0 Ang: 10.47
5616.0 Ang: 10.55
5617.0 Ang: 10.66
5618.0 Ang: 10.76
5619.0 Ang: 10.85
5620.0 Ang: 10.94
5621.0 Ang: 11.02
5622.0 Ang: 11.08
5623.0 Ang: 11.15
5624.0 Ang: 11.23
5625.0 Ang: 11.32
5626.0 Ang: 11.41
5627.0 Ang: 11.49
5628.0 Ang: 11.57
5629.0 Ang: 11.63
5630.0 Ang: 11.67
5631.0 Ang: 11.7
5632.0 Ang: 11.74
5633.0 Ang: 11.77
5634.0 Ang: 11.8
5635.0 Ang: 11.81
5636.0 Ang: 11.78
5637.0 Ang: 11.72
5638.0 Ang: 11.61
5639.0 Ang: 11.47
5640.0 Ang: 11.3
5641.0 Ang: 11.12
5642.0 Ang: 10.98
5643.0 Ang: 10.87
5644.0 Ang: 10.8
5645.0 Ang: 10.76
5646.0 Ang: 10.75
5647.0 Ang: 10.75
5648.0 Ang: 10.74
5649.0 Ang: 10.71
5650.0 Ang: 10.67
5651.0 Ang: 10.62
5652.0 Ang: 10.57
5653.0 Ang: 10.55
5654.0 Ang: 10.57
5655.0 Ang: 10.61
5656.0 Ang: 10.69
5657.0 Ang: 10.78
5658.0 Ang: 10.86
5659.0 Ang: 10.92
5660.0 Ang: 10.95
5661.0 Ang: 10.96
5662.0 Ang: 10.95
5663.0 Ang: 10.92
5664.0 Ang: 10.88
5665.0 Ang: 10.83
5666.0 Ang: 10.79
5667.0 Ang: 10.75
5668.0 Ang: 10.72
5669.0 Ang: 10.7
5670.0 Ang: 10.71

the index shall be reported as 1.1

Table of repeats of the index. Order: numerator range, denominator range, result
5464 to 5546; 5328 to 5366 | 1.09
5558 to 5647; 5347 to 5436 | 1.09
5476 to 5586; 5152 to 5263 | 1.08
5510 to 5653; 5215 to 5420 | 1.06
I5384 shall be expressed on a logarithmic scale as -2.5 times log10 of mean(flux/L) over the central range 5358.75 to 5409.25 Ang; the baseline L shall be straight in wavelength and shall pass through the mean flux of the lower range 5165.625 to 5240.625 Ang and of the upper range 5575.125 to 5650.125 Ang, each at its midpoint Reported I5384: 0.08 mag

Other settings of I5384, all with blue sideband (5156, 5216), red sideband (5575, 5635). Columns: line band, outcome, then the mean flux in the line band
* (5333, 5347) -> 0.07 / 9.57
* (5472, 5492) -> 0.00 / 10.6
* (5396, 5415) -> 0.08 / 9.69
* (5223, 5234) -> 0.02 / 9.81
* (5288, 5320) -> -0.10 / 11.1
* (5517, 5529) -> -0.02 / 10.8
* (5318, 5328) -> -0.06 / 10.8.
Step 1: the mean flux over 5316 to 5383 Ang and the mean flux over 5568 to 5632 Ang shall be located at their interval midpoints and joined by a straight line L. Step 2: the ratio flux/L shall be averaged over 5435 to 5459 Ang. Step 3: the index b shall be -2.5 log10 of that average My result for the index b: -0.03 mag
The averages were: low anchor 10.1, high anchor 10.8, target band 10.6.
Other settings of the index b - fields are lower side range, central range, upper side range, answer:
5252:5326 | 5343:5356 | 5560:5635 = 0.032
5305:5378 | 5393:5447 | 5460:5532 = 0.050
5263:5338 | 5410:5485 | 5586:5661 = 0.039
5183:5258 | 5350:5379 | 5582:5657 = 0.035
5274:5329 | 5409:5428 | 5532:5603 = 0.066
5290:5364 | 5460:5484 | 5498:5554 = 0.055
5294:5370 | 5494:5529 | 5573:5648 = -0.036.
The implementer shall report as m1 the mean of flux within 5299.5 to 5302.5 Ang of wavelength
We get 11.5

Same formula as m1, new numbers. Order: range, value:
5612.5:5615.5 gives 10.4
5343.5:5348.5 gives 10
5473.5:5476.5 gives 10.2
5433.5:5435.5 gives 10.1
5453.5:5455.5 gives 10.6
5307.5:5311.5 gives 11.4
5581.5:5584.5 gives 11.1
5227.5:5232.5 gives 9.79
